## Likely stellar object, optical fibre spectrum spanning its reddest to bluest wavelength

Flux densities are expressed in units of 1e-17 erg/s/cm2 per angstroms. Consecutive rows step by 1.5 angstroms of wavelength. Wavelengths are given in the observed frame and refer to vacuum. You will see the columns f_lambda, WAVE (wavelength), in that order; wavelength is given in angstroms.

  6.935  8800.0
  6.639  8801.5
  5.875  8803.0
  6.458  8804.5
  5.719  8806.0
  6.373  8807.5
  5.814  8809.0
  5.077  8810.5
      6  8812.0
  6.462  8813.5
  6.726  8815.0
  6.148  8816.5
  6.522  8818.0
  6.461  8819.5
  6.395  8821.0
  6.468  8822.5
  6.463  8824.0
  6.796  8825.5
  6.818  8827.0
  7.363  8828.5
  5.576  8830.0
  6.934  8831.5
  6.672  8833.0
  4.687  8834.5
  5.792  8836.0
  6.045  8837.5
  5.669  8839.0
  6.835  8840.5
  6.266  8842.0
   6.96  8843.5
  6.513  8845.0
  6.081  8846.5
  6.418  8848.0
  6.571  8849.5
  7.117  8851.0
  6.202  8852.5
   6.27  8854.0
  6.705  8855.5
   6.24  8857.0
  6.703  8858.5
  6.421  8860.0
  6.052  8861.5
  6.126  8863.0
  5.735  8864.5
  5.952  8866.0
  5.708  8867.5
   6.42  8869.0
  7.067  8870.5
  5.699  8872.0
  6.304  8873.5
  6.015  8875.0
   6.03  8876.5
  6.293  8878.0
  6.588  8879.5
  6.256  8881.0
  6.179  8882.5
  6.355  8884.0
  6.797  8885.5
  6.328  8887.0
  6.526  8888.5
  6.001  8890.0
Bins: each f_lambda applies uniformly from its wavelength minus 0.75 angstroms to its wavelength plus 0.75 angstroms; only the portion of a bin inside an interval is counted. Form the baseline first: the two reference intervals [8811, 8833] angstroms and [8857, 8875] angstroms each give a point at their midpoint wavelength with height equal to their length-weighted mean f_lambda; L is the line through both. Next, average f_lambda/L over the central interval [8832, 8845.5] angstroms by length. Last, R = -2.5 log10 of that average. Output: 0.04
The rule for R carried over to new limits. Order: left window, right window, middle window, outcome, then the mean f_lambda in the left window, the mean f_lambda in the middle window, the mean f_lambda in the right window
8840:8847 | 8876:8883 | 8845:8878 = 0.02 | 6.54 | 6.28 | 6.28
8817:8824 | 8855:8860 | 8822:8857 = 0.02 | 6.45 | 6.4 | 6.52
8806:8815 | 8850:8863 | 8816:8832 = -0.07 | 5.99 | 6.54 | 6.45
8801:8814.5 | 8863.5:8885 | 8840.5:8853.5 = -0.07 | 6.05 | 6.53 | 6.19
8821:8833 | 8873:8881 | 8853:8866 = 0.02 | 6.62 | 6.26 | 6.25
